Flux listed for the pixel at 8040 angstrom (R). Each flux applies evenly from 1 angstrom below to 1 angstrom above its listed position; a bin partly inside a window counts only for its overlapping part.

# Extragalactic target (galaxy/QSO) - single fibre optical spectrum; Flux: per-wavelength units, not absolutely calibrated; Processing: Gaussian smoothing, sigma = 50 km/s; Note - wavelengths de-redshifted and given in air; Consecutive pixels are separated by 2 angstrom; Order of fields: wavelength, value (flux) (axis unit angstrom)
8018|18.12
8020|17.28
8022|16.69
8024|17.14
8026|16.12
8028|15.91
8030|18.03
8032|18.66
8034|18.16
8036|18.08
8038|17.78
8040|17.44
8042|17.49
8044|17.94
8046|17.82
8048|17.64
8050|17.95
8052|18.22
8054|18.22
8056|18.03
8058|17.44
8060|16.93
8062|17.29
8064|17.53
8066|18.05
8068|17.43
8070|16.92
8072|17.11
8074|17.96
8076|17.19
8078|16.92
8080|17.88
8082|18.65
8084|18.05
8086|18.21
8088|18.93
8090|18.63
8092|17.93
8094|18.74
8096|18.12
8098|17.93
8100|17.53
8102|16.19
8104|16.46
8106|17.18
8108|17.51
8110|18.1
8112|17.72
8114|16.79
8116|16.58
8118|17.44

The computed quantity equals 17.44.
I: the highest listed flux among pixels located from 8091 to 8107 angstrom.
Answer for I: 18.74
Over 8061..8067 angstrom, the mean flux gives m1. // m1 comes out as 17.6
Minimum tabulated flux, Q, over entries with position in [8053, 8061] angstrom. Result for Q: 16.93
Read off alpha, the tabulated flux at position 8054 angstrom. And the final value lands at 18.22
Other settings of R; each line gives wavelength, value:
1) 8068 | 17.43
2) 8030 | 18.03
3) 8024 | 17.14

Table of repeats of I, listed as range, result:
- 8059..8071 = 18.05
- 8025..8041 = 18.66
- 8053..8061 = 18.22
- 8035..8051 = 18.08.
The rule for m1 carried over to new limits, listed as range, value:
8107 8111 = 17.8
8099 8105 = 16.7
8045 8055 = 18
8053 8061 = 17.7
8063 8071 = 17.5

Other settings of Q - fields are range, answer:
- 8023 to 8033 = 15.91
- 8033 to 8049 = 17.44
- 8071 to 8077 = 17.11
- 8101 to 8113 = 16.19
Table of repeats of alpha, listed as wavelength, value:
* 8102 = 16.19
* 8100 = 17.53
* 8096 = 18.12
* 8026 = 16.12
